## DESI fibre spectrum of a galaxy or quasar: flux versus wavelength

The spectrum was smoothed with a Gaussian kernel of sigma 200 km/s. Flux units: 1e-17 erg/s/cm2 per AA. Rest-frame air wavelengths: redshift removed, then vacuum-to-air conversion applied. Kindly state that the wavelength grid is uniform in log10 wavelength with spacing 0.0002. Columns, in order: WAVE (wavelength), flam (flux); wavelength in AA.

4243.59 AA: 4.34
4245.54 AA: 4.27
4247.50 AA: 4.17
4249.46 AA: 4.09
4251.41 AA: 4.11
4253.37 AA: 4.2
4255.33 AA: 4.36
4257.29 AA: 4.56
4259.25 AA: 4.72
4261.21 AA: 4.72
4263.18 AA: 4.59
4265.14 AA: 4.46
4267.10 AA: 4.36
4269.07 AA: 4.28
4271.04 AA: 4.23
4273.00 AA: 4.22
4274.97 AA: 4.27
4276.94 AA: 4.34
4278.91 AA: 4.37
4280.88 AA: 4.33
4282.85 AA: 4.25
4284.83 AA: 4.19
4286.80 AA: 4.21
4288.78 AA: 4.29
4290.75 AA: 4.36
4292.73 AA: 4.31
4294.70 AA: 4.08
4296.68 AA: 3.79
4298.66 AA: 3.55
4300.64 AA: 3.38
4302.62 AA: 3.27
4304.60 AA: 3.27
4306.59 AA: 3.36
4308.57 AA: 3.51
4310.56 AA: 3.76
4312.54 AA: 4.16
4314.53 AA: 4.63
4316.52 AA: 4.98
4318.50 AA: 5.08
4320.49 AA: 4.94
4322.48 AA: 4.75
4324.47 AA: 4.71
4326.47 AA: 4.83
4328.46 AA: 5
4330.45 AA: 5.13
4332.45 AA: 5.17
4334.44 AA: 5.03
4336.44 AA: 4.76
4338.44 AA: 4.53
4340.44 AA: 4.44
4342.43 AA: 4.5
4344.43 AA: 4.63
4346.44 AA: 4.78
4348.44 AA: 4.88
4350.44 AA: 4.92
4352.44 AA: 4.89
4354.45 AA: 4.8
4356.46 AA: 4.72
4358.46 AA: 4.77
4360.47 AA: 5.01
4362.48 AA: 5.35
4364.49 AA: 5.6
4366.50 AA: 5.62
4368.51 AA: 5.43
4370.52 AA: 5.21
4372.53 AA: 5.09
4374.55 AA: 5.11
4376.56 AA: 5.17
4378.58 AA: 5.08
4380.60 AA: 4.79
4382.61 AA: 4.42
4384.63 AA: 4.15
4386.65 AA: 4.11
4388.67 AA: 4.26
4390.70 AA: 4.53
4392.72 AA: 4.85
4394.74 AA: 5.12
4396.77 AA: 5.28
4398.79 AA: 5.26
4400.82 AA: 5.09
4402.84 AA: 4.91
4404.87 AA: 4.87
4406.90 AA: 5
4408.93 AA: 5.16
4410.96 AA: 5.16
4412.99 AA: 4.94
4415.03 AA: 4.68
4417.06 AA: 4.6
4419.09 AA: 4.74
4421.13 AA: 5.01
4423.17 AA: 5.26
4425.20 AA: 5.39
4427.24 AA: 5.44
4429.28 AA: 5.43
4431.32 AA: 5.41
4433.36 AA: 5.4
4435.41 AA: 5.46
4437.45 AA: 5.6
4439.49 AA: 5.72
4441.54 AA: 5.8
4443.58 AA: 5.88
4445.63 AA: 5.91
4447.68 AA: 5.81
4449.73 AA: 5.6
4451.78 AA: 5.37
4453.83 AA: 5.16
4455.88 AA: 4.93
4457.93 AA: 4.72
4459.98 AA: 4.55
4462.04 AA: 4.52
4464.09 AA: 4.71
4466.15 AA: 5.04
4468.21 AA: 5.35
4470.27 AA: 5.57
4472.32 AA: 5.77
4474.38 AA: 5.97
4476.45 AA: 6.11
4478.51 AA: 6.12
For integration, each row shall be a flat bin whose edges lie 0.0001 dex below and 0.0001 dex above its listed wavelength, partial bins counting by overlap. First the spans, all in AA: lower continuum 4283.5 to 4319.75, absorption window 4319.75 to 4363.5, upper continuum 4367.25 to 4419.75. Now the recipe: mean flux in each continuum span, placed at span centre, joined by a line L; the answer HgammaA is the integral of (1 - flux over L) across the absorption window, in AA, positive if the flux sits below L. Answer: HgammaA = -4.5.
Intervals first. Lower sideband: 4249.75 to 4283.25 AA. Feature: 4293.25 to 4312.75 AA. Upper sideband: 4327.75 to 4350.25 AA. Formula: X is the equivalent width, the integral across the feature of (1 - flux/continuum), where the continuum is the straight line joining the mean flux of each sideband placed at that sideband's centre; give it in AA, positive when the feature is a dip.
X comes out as 4.17 AA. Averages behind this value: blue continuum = 4.37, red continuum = 4.81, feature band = 3.61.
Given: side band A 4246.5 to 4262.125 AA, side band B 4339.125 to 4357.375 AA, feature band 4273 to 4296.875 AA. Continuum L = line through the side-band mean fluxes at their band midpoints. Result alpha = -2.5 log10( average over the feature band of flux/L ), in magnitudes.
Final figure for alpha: 0.059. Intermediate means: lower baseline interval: 4.36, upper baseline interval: 4.73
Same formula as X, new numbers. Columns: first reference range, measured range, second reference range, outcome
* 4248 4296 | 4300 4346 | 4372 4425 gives 1.1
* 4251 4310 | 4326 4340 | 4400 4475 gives -1.3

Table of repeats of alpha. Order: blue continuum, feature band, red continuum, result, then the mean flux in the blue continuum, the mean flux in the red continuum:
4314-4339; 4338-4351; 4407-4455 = 0.07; 4.9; 5.34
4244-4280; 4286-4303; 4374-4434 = 0.14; 4.35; 4.95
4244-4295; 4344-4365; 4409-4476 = -0.03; 4.32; 5.28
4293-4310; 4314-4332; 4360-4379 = -0.19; 3.56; 5.28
